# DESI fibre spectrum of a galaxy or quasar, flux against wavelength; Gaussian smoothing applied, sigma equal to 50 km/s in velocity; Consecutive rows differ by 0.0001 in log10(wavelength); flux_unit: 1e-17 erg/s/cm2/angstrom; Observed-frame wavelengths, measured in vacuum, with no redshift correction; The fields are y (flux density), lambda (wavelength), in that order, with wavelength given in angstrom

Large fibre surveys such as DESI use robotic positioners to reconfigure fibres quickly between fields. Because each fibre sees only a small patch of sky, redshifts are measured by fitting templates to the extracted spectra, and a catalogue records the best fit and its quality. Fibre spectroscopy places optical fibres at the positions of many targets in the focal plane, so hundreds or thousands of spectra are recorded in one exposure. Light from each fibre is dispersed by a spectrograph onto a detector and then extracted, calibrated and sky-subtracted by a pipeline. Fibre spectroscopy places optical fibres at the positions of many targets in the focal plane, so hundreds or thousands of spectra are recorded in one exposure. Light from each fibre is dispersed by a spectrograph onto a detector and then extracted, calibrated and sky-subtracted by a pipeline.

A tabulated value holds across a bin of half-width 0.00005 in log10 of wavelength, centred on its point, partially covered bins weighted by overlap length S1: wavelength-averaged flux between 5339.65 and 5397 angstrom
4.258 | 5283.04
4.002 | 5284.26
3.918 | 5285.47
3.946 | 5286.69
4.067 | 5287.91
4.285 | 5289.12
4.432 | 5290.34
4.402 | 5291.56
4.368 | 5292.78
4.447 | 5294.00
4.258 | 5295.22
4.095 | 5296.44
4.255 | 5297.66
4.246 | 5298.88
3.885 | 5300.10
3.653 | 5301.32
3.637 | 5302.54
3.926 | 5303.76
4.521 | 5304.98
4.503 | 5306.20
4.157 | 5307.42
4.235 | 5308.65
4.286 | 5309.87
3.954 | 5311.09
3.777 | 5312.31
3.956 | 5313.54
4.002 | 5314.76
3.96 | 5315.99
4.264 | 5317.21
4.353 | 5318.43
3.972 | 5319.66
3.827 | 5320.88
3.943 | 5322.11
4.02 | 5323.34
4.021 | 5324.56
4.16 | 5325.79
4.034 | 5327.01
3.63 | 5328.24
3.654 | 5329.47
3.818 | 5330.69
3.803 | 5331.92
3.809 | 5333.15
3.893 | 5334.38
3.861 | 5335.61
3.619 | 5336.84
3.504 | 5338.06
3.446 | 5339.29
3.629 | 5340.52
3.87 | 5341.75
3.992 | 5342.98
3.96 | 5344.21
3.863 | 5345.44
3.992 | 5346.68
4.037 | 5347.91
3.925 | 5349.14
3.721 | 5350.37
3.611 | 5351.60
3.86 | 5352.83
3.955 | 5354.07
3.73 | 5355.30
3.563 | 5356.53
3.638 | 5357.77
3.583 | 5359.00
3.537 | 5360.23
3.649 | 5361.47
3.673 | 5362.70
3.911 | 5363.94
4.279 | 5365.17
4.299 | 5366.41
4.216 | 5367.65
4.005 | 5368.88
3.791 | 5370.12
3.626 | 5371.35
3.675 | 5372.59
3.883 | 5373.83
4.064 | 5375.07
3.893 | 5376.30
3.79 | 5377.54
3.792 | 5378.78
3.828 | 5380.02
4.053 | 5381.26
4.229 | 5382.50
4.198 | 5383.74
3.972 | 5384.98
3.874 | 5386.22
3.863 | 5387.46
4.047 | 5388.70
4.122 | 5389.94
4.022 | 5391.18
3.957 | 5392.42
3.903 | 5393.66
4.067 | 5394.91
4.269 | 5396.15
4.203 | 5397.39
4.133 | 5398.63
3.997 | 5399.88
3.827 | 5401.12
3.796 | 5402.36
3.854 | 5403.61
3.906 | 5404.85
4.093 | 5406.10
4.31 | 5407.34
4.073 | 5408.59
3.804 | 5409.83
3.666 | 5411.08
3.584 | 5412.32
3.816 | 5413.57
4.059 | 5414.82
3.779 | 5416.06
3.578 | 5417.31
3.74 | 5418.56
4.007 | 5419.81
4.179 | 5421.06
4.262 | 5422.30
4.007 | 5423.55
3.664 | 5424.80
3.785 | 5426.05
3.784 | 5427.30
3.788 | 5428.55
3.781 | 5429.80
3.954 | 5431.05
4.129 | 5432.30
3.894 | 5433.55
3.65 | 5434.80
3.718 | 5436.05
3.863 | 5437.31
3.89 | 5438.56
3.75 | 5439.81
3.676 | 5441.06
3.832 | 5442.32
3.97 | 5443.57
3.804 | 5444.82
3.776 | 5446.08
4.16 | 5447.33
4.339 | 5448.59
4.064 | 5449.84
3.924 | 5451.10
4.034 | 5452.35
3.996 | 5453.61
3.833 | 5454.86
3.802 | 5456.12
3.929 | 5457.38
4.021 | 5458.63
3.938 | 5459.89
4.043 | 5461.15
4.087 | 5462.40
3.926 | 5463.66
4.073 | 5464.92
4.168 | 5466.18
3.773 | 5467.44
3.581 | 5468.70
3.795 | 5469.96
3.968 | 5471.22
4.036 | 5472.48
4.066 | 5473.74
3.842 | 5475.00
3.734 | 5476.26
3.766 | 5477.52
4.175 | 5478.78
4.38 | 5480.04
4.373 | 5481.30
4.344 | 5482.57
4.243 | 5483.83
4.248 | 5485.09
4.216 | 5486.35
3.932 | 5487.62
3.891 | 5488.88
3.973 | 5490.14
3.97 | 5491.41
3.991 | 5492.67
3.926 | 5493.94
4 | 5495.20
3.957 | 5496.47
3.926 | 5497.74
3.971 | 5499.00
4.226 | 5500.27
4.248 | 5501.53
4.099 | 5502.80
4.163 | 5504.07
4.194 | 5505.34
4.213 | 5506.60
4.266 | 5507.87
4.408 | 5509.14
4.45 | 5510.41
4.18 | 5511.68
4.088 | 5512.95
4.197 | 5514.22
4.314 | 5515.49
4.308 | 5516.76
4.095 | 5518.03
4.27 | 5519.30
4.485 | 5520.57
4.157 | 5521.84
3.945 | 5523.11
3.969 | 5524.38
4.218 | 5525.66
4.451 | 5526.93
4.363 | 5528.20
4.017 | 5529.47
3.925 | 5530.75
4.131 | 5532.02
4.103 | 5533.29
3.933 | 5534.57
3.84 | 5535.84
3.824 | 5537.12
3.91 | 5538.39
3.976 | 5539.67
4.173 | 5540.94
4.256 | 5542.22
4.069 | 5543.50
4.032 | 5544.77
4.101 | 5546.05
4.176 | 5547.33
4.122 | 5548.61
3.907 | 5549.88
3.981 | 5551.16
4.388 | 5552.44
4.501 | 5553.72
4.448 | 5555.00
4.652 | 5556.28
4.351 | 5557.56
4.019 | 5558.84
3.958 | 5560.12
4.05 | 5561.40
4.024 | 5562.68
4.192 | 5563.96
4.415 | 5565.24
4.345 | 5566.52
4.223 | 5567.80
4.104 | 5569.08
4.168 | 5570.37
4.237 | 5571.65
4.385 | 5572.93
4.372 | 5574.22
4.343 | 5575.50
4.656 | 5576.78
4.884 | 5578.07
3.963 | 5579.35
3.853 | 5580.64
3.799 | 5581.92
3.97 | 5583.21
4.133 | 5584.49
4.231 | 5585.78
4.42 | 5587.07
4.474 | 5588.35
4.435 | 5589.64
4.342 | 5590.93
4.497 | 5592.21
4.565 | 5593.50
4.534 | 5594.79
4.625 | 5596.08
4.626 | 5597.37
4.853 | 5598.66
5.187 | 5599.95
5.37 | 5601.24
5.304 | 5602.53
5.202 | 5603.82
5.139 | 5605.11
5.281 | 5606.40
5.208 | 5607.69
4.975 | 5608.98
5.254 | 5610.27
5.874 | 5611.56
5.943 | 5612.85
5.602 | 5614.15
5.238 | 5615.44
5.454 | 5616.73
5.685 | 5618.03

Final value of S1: 3.9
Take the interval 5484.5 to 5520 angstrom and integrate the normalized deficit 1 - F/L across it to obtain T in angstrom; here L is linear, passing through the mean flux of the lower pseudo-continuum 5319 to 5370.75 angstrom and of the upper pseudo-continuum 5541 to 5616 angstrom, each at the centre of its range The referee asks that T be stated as 1.4 angstrom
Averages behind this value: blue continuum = 3.84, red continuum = 4.52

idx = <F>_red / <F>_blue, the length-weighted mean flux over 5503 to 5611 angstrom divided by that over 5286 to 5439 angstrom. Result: 1.10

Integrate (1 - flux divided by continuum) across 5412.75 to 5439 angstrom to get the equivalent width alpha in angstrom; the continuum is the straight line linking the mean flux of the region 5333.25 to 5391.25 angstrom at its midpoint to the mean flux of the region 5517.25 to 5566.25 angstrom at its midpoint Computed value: 0.6 angstrom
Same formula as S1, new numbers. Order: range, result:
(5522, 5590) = 4.18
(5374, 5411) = 3.99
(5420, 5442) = 3.87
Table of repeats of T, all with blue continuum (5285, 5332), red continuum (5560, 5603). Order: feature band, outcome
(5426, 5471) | 3.55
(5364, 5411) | 2.02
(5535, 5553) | 1.26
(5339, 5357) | 1.31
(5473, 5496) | 1.21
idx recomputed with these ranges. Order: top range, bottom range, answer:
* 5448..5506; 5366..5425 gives 1.02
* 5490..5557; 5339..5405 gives 1.06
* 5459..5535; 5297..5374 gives 1.05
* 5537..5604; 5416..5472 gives 1.11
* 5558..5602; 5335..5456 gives 1.12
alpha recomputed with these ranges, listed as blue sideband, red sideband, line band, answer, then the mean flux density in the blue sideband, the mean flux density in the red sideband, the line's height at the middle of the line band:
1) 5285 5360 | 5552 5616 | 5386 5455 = 4.44 angstrom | 3.96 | 4.59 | 4.2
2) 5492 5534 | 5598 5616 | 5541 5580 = 4.11 angstrom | 4.16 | 5.32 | 4.74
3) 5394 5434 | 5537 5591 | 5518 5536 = 0.02 angstrom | 3.93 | 4.21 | 4.14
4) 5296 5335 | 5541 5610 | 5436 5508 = 4.34 angstrom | 4.01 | 4.42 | 4.26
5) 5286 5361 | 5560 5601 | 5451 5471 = 1.13 angstrom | 3.96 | 4.35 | 4.17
